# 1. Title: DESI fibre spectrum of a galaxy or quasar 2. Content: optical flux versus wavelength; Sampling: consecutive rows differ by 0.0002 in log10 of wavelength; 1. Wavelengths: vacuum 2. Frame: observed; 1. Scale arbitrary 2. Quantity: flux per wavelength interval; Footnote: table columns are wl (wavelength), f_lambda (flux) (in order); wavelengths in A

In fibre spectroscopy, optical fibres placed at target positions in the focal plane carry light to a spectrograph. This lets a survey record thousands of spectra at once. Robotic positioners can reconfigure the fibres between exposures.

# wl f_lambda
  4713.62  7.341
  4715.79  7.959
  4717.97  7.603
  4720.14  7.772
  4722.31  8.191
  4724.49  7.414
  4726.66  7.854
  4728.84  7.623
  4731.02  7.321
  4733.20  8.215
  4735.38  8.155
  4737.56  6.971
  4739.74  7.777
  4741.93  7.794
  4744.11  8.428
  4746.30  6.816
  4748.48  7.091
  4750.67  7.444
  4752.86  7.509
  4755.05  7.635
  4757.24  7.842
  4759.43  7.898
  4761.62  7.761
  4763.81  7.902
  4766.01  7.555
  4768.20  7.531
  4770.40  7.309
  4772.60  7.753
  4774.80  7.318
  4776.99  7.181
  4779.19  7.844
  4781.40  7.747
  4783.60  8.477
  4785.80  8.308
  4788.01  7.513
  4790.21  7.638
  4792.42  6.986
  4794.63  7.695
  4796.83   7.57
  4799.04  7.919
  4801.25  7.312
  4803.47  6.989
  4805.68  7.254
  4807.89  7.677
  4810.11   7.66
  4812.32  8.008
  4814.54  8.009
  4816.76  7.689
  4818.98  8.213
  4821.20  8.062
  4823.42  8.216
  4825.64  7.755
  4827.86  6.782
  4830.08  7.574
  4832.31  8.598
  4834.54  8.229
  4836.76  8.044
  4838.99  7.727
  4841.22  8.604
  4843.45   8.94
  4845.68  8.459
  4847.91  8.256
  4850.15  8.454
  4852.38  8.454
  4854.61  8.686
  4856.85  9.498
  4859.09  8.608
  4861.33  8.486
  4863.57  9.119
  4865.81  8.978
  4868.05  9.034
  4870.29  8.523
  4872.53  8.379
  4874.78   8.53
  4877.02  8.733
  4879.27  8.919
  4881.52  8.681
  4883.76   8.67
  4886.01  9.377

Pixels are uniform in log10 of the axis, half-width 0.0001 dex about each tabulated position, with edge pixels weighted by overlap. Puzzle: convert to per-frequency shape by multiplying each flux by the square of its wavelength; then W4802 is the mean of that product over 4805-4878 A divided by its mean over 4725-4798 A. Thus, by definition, 1.12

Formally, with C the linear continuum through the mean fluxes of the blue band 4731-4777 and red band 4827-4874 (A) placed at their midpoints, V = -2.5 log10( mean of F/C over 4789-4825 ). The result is 0.055 mag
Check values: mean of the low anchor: 7.62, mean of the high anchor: 8.46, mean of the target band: 7.68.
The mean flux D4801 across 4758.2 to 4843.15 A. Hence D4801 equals 7.76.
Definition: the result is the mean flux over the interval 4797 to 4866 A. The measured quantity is 8.12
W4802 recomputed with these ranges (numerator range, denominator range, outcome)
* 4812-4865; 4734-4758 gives 1.13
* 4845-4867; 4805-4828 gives 1.13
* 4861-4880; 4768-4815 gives 1.19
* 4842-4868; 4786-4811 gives 1.19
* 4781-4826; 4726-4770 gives 1.04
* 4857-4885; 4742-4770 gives 1.21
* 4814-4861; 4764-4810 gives 1.11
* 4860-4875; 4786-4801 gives 1.19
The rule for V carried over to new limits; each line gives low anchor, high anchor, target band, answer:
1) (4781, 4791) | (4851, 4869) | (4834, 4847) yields 0.035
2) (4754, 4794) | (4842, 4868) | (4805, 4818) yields 0.059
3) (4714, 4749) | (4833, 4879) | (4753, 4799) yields 0.046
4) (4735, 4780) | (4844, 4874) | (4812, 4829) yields 0.059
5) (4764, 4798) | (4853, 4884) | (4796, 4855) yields 0.034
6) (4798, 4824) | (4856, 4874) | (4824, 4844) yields 0.025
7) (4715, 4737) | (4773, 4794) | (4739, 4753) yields 0.029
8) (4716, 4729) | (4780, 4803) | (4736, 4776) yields 0.021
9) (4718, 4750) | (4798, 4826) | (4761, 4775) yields 0.015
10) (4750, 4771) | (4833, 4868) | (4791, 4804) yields 0.084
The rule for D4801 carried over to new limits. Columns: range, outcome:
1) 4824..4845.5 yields 8.05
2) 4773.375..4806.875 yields 7.59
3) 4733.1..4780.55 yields 7.61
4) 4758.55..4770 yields 7.7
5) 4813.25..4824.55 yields 8.03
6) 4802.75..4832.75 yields 7.74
